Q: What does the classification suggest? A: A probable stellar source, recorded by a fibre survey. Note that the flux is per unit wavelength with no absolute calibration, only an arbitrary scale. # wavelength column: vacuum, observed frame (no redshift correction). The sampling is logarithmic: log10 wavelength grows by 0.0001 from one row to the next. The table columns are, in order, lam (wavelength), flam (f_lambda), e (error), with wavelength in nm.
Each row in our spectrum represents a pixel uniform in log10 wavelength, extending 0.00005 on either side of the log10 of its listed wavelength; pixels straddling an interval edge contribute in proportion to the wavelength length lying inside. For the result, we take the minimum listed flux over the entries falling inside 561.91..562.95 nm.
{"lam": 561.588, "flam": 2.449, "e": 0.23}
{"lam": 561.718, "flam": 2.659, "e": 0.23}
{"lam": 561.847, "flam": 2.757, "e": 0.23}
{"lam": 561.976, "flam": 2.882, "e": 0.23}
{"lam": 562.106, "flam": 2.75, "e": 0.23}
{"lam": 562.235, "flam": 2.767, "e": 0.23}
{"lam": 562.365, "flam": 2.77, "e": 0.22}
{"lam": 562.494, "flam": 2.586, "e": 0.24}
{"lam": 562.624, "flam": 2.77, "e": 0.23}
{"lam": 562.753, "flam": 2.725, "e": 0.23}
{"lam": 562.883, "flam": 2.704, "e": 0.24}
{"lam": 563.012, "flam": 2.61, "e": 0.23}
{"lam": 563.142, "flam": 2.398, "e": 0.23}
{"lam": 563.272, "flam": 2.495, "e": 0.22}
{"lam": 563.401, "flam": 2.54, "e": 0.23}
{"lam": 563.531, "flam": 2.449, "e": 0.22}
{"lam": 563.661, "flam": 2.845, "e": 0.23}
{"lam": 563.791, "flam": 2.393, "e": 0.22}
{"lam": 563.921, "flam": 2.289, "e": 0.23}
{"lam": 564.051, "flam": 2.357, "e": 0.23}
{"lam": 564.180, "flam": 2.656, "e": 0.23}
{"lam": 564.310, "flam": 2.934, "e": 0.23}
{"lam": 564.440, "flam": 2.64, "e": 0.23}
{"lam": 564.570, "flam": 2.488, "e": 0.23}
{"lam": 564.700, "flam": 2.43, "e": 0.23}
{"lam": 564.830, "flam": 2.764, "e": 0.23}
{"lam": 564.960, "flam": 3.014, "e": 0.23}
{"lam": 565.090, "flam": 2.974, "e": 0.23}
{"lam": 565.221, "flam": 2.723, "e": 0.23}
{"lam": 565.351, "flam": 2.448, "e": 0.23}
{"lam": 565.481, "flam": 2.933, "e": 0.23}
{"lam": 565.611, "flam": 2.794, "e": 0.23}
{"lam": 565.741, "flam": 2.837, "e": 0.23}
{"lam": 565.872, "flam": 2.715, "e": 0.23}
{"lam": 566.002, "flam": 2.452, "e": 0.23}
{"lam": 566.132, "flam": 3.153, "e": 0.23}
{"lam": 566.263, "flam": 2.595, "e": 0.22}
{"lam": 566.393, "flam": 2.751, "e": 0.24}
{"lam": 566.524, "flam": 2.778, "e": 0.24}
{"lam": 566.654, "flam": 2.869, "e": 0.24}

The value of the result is 2.586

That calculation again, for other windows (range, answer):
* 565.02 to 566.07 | 2.448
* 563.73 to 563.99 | 2.289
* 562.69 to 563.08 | 2.61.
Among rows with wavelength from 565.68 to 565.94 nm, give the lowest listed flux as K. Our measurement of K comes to 2.715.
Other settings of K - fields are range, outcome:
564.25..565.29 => 2.43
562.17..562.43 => 2.767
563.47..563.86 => 2.393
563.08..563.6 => 2.398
